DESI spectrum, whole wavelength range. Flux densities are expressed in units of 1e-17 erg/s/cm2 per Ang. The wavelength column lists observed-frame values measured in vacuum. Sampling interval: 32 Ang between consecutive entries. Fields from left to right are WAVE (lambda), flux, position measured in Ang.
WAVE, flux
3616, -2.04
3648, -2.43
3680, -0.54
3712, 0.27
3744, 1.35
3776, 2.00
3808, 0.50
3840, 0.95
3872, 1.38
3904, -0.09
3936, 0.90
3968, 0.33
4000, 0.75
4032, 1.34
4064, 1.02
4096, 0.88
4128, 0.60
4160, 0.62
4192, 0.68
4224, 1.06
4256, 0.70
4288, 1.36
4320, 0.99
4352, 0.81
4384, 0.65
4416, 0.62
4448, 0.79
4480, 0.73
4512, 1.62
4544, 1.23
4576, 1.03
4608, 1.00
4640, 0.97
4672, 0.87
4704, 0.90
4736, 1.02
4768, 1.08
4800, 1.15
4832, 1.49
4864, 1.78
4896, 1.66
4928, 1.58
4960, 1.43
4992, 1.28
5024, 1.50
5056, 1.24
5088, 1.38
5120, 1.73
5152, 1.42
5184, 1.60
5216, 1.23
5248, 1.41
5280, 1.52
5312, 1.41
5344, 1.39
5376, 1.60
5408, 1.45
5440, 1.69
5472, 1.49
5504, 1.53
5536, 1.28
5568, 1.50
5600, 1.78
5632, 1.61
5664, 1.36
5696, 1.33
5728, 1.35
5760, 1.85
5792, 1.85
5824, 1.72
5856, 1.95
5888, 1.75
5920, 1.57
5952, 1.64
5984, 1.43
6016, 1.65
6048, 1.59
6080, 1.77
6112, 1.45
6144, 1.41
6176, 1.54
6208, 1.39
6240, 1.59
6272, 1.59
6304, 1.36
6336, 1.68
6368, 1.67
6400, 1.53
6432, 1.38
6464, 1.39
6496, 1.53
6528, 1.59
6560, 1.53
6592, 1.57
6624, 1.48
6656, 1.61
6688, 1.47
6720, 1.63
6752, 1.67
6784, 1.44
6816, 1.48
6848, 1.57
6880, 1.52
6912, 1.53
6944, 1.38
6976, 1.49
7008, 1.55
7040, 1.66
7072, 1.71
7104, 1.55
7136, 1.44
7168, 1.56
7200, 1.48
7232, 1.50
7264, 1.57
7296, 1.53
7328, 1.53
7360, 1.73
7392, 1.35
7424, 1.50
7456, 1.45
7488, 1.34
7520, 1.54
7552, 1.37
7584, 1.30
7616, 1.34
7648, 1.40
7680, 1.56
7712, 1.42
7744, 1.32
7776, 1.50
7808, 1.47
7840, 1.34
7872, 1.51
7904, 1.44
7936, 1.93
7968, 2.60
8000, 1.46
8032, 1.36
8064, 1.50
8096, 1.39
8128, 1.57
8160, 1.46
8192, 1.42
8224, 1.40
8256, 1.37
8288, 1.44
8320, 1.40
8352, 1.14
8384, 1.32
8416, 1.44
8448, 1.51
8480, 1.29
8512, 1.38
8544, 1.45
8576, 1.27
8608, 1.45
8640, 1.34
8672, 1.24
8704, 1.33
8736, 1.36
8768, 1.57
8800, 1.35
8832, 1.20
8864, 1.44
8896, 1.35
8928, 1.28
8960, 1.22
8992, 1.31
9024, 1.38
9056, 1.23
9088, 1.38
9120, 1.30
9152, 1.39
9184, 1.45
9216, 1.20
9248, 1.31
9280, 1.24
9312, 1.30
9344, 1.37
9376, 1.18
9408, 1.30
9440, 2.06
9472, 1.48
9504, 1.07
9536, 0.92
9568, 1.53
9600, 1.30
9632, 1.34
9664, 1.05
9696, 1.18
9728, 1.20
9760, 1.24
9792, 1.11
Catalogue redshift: 0.211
